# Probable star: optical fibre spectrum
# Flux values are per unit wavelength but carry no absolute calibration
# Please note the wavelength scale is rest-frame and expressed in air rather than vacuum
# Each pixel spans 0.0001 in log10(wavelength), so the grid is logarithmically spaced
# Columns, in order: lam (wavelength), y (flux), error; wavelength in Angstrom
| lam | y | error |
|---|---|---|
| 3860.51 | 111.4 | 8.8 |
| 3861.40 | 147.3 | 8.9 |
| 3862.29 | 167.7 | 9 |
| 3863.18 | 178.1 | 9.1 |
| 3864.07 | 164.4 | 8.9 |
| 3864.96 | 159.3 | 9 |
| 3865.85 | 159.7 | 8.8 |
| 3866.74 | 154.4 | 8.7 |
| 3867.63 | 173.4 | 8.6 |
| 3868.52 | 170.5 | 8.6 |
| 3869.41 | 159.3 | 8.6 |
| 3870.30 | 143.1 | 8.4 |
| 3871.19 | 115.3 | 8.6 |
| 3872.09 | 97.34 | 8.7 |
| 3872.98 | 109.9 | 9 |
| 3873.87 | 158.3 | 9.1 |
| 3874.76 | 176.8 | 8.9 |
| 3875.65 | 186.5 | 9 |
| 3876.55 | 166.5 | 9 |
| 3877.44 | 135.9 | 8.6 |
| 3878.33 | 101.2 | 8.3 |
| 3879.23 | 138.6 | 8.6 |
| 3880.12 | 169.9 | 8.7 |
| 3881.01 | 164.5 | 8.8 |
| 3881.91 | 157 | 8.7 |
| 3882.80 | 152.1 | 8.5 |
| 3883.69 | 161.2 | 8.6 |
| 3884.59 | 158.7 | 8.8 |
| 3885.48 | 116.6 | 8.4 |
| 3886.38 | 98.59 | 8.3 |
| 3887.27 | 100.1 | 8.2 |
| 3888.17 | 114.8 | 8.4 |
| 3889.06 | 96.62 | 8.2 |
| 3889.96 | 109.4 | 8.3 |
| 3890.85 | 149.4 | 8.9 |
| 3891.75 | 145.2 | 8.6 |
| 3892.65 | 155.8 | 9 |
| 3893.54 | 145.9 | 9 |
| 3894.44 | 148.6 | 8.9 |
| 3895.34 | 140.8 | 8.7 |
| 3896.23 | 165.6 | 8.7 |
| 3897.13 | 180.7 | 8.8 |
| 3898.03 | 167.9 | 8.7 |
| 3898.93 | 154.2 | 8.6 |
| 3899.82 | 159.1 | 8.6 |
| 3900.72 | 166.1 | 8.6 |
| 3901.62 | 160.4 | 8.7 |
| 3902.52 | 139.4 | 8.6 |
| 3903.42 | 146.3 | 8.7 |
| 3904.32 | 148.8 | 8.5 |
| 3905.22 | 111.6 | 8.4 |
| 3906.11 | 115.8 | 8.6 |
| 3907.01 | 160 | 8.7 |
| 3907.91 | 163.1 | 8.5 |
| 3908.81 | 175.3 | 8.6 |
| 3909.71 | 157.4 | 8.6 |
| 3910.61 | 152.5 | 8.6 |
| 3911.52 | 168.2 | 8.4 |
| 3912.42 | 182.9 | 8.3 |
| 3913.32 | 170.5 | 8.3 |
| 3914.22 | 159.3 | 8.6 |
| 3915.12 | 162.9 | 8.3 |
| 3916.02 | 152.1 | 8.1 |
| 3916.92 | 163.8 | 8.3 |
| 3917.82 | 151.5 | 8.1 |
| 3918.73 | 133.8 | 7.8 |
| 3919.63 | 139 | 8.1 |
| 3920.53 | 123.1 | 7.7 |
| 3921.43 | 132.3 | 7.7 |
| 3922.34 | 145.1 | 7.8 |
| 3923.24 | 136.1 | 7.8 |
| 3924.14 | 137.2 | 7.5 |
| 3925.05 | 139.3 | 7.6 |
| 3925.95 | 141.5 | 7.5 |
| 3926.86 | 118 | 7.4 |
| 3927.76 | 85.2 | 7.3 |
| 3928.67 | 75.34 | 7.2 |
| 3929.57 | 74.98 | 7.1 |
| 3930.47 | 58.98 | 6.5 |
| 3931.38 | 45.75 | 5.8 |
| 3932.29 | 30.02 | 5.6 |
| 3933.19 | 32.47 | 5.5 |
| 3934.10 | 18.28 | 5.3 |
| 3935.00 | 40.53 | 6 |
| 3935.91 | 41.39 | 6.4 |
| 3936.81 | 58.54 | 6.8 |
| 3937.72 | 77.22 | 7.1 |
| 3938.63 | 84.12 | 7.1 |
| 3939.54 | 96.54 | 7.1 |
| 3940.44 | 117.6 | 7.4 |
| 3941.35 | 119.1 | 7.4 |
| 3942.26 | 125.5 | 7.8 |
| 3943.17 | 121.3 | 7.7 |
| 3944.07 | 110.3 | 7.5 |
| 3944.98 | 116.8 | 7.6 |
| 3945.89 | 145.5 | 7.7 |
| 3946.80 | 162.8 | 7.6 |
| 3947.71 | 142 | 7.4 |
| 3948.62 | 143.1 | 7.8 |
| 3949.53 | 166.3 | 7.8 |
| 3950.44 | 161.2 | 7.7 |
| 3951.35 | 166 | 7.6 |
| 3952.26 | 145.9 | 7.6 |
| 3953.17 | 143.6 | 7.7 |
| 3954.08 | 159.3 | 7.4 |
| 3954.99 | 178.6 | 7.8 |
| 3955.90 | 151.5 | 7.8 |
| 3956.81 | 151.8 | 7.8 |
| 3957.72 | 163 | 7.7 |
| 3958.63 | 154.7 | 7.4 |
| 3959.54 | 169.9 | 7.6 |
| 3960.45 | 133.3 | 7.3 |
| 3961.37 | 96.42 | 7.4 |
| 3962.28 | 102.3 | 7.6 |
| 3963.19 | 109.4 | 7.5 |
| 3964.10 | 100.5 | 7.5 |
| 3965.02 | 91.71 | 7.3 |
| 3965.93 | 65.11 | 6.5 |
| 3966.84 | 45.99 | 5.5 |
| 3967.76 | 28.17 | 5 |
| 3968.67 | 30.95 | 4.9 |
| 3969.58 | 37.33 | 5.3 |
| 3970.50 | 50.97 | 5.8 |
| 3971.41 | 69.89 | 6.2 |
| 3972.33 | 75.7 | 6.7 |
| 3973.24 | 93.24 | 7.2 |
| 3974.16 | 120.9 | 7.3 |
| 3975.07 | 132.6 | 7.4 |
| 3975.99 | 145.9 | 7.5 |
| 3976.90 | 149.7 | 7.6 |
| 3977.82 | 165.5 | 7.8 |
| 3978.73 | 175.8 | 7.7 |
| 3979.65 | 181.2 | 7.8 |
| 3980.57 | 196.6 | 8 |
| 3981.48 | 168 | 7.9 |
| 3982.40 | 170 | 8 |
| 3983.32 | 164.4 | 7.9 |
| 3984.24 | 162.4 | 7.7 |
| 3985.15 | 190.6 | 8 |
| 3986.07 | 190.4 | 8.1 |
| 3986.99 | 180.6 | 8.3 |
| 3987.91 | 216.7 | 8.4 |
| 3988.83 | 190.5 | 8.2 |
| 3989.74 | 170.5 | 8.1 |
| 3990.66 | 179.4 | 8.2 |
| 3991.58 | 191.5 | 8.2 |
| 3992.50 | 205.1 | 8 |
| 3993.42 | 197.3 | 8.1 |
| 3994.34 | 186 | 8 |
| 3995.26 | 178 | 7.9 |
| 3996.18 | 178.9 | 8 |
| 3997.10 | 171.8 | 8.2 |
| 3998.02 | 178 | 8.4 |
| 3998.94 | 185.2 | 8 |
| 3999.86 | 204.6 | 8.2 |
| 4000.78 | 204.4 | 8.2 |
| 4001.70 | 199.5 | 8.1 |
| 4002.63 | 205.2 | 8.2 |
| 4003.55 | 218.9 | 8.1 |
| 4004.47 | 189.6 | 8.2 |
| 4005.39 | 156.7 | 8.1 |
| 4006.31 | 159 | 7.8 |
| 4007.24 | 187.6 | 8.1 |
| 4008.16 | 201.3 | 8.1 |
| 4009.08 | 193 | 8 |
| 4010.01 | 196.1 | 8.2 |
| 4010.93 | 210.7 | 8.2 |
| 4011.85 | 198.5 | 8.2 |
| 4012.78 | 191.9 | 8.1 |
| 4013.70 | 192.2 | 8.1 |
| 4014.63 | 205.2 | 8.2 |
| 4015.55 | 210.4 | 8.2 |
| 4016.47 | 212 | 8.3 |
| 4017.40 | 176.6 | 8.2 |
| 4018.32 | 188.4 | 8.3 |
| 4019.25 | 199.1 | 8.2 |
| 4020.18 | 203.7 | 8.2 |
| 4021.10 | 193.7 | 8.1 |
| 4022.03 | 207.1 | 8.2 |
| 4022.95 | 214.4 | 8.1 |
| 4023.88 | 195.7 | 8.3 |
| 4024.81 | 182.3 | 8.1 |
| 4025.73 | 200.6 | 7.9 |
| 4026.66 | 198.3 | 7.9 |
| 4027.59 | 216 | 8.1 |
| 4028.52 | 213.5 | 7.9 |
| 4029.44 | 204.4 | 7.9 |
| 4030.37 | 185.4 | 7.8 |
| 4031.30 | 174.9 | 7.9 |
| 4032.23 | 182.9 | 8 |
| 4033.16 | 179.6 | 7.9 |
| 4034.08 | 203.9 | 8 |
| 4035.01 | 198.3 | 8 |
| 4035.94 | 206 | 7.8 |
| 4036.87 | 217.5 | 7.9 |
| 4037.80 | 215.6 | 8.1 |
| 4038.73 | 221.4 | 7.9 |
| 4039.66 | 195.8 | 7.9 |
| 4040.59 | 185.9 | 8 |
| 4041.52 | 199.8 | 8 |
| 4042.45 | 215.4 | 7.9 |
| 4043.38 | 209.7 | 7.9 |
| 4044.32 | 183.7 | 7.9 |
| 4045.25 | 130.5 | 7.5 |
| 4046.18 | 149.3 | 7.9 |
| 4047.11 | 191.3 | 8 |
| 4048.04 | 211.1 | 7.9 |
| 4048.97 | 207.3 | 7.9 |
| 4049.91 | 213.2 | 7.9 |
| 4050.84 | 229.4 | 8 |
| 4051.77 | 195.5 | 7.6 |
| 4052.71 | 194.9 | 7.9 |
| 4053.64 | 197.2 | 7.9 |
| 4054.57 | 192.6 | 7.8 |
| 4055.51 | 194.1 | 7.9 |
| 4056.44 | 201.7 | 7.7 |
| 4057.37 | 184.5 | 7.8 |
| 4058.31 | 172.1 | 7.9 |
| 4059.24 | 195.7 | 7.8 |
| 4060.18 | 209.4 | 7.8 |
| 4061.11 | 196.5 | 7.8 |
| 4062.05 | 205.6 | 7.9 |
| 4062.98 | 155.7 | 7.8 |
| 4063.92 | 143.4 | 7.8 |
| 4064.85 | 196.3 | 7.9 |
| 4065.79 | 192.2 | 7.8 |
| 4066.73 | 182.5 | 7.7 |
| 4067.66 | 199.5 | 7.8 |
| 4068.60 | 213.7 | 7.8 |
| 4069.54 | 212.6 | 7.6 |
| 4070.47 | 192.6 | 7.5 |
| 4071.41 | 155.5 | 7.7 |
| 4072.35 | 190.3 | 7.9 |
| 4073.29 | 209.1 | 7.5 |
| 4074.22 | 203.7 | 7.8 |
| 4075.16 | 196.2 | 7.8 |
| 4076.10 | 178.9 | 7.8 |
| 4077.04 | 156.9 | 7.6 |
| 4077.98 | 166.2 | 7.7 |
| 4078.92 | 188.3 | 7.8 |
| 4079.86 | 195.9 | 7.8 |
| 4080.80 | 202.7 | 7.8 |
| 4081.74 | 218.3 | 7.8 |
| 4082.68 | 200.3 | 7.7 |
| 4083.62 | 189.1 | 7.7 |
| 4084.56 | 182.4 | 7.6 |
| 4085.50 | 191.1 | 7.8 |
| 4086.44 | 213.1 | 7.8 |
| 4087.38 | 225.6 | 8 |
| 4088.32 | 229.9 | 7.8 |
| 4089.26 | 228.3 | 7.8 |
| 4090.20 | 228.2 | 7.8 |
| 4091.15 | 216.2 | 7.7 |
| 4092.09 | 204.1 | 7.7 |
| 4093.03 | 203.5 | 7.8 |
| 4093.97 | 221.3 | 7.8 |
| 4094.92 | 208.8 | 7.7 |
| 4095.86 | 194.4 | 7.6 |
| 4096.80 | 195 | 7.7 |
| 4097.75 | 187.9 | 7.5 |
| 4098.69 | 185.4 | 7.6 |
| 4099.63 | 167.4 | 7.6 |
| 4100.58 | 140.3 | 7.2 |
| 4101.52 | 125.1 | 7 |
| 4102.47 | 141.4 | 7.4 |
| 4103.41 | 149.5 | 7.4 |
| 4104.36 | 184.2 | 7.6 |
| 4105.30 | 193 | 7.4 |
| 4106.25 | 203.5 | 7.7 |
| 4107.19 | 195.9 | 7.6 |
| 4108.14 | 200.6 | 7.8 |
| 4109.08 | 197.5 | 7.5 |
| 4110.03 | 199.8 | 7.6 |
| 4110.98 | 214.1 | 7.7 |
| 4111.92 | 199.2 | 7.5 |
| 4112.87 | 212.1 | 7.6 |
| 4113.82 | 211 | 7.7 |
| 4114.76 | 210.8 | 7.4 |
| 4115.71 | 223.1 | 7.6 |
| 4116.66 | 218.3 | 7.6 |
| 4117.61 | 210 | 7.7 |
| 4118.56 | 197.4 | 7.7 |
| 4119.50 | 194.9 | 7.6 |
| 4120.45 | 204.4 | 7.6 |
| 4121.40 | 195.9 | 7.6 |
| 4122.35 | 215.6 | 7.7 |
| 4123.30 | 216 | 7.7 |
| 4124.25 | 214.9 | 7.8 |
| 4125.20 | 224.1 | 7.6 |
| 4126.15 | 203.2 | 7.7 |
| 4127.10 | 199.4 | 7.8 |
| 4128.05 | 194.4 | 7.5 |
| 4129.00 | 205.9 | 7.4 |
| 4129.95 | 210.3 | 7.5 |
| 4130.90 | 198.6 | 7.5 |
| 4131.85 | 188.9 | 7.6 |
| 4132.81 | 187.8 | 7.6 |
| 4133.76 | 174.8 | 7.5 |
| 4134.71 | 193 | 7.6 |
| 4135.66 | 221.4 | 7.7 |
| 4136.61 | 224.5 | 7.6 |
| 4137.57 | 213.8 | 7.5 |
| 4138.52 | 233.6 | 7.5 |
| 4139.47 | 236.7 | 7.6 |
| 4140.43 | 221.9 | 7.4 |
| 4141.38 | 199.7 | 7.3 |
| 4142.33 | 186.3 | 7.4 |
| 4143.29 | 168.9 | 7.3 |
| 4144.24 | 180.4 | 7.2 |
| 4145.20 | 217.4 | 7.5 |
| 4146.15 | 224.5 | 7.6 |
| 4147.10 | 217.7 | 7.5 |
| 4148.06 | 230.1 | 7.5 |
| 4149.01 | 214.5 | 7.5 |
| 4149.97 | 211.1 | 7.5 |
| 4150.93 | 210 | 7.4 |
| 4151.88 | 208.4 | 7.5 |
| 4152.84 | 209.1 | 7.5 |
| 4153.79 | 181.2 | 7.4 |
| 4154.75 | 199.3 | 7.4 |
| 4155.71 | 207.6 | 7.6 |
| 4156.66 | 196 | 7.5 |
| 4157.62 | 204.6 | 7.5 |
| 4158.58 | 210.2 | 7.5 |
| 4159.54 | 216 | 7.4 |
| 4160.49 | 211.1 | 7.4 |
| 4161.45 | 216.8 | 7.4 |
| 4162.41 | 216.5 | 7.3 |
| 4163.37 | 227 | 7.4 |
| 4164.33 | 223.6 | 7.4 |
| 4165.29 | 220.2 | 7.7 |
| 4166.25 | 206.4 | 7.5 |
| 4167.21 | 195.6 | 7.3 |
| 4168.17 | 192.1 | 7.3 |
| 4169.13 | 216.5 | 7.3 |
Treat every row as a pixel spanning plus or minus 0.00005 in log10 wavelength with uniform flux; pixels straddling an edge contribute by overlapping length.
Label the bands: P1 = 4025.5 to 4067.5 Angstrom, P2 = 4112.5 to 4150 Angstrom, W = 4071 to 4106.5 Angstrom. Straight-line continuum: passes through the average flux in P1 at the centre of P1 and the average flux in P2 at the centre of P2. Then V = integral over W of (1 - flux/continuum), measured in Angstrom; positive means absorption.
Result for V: 1.7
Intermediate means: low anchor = 194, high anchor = 208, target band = 191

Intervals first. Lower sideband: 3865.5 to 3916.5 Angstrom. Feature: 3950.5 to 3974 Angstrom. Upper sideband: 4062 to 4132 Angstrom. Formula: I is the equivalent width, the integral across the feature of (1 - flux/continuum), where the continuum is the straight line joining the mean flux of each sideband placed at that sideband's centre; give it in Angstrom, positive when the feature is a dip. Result 7.8 Angstrom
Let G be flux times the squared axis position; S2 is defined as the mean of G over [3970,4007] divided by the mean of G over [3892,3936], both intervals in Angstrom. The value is 1.3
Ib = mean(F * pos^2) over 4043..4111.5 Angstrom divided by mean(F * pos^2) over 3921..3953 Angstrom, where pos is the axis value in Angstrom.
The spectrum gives 1.9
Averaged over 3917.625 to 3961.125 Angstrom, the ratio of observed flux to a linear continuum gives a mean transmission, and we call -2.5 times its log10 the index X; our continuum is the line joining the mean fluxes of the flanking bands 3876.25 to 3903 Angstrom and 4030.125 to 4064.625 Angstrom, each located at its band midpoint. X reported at 0.33 mag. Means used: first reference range 144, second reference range 193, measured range 118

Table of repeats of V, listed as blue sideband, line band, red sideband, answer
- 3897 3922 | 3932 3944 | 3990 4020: 6.50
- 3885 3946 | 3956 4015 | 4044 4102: -0.12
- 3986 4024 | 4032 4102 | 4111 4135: 1.66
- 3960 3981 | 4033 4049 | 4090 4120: -4.69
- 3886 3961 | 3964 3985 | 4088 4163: 4.81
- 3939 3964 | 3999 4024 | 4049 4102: -4.74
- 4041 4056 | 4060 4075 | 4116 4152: 0.49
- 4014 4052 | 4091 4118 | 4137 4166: 1.62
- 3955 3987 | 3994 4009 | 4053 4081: -4.28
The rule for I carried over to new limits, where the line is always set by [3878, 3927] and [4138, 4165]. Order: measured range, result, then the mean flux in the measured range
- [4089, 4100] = -0.4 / 203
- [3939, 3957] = 1.9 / 141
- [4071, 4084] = 0.1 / 189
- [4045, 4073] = -0.7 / 191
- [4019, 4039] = -2.5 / 200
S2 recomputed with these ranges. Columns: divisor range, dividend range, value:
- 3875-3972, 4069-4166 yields 1.77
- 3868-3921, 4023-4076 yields 1.43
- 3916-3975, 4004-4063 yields 1.88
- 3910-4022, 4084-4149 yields 1.50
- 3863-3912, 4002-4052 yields 1.43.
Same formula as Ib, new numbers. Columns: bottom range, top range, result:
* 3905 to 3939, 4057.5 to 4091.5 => 1.82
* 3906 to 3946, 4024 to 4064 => 1.78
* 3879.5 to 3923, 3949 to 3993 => 0.98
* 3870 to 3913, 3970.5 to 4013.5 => 1.26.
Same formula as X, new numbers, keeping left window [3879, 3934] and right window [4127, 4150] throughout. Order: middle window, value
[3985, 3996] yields -0.18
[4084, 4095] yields -0.11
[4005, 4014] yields -0.13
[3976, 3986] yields -0.09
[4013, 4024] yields -0.18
